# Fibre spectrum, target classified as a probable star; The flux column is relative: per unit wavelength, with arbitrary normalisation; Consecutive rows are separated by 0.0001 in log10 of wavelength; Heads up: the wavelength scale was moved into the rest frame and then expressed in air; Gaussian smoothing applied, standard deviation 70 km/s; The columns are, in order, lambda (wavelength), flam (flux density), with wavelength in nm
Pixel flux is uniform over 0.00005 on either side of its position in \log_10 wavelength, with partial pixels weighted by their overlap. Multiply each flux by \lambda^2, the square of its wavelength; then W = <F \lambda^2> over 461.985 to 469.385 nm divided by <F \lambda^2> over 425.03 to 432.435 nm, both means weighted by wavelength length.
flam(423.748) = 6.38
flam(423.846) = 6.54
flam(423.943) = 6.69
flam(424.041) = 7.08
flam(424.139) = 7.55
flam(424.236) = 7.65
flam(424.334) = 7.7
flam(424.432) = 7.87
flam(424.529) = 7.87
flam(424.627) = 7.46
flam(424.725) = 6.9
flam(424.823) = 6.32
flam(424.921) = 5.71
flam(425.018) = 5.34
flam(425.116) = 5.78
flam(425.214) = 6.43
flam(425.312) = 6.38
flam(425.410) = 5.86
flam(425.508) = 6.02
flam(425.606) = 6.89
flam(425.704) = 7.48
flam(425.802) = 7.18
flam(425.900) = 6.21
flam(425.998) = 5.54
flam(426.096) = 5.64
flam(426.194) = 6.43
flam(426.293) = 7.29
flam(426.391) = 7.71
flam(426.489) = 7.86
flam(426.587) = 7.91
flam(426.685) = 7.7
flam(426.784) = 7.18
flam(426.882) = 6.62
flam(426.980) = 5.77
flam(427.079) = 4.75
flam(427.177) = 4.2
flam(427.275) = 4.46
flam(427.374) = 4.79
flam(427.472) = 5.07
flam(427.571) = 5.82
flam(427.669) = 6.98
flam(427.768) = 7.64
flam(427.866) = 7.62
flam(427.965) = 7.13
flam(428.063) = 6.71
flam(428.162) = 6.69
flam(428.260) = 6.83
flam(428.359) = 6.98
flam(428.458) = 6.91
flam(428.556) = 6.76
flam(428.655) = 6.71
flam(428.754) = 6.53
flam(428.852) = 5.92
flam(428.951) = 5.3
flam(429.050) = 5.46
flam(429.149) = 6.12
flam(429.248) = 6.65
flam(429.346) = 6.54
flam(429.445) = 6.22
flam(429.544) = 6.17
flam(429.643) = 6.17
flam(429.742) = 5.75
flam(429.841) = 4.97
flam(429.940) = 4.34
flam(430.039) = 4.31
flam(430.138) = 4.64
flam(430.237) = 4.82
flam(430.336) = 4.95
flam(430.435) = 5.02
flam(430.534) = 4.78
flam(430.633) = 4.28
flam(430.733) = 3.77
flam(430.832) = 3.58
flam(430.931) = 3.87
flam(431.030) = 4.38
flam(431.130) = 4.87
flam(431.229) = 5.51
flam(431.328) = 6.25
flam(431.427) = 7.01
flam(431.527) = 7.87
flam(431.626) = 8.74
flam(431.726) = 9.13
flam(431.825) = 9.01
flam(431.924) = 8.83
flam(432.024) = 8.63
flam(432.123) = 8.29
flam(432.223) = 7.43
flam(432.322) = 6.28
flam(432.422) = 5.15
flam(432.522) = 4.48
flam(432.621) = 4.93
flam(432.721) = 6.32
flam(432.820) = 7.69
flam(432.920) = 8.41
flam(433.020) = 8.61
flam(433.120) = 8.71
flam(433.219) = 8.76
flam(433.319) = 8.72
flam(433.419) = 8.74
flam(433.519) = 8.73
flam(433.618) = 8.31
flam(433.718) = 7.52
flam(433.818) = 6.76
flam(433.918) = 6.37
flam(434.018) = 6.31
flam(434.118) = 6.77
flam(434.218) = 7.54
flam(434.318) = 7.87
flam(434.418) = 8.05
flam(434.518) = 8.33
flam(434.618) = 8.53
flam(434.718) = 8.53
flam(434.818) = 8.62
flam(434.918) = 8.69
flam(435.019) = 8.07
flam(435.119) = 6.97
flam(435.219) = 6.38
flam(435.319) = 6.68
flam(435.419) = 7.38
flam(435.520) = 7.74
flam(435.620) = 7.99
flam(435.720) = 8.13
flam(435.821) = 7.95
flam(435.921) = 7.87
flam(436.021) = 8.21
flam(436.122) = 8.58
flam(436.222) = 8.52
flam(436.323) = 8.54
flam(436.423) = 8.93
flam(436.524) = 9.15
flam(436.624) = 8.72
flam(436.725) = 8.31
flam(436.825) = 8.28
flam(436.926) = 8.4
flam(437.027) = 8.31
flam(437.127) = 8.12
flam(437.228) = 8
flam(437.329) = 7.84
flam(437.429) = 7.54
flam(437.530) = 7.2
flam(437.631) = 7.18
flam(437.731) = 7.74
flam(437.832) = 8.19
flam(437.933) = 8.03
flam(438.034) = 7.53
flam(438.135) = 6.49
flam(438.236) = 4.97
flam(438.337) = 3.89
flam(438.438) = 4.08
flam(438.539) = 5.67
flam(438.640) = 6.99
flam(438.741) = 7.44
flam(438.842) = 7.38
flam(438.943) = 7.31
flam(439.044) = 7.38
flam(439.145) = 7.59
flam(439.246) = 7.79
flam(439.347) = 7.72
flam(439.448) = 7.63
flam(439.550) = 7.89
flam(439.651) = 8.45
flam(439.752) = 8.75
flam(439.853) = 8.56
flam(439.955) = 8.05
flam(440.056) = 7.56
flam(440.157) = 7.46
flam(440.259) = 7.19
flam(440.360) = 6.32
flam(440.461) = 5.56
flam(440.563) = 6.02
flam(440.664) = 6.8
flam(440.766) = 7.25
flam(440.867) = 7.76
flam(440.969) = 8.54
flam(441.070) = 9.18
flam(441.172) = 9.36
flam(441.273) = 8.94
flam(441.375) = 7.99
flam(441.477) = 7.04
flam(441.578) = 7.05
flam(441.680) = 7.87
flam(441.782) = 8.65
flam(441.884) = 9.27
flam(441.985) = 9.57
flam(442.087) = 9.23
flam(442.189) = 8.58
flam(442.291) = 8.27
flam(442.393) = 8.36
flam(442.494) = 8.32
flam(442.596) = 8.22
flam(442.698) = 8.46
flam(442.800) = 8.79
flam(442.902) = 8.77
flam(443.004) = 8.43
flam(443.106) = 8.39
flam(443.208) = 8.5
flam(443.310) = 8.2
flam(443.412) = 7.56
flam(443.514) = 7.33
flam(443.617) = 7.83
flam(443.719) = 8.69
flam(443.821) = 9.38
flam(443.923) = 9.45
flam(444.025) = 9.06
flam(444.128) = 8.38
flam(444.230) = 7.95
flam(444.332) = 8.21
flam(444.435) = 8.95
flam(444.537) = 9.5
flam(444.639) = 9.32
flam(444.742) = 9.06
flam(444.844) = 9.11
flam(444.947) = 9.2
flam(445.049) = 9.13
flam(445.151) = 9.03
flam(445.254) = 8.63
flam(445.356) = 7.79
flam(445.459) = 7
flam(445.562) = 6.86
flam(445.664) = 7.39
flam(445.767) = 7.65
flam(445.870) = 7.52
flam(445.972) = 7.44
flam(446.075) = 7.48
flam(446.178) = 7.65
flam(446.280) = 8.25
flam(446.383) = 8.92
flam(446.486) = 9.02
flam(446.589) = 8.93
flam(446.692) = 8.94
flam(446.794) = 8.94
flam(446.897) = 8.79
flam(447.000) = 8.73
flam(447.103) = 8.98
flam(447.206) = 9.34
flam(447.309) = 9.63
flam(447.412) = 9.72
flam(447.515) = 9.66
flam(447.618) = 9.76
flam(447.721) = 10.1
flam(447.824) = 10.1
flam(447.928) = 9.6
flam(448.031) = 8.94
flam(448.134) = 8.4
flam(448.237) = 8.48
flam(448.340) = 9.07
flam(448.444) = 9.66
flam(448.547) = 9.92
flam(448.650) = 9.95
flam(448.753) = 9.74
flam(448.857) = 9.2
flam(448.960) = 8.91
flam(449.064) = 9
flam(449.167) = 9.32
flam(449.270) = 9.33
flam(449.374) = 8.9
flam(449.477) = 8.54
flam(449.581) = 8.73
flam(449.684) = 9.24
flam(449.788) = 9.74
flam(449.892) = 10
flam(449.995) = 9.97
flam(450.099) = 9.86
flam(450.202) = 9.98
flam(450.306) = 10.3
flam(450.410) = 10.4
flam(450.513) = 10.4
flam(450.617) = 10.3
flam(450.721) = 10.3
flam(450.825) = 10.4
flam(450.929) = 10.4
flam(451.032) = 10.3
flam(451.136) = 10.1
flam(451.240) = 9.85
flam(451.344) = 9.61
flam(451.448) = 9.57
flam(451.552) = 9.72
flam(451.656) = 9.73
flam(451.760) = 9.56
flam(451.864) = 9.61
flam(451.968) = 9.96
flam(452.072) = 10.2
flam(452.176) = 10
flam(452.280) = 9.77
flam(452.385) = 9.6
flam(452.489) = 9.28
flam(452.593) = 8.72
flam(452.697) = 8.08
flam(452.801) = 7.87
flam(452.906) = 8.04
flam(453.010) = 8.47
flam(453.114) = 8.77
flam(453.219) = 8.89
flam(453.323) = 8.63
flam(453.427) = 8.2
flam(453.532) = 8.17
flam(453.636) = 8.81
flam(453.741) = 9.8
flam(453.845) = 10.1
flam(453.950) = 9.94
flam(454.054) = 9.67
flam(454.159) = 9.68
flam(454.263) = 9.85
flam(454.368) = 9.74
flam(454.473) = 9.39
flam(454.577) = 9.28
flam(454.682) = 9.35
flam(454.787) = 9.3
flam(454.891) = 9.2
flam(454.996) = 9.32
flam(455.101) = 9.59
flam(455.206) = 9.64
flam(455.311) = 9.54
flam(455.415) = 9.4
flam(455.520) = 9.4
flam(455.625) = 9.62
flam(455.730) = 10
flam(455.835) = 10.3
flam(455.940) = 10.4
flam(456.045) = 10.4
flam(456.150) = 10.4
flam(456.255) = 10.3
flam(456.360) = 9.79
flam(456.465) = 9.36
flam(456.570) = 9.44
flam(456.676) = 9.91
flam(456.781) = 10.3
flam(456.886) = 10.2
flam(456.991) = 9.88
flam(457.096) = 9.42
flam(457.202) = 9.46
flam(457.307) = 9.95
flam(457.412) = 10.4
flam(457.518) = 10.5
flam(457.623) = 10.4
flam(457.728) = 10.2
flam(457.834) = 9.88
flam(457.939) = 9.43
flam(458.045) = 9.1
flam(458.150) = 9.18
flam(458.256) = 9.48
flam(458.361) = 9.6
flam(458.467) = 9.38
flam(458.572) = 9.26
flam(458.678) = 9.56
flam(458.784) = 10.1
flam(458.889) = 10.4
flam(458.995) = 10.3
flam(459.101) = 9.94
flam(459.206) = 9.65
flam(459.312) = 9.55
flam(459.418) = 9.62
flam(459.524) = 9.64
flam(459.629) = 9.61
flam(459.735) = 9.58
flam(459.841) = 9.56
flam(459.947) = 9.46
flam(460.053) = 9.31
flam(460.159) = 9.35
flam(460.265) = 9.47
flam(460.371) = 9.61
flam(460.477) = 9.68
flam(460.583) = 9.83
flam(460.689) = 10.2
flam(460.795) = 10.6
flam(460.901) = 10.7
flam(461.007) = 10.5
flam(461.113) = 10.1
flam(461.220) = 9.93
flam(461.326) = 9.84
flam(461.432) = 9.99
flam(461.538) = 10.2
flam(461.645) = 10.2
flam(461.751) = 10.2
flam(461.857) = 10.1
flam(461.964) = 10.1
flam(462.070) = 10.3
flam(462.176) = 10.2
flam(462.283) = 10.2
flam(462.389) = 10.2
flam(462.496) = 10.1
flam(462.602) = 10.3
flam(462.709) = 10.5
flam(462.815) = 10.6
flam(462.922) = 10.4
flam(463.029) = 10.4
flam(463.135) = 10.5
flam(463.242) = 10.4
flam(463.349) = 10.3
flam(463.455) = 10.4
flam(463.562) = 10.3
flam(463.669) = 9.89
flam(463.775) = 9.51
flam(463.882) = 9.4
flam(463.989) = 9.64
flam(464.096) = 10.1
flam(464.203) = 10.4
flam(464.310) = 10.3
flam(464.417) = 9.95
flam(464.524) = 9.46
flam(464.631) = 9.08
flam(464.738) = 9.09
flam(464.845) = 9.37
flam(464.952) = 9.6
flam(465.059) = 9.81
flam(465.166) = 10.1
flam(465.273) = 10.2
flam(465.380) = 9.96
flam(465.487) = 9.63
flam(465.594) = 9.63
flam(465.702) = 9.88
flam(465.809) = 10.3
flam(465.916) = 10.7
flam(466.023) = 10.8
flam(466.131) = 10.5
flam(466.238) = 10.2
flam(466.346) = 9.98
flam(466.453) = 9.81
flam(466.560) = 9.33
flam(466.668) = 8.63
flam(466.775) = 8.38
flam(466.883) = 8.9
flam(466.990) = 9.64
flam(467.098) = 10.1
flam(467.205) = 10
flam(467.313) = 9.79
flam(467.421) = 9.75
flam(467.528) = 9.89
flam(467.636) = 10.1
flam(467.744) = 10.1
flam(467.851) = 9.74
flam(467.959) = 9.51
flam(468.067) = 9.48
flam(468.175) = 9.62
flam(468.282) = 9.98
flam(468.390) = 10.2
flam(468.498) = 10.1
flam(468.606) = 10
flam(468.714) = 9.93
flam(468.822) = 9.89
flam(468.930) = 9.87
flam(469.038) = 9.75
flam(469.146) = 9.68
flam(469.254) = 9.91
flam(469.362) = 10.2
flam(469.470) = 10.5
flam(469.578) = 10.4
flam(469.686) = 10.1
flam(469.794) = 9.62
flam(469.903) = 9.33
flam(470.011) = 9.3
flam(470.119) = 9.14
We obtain 1.9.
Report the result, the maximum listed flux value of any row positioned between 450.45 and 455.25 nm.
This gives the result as 10.4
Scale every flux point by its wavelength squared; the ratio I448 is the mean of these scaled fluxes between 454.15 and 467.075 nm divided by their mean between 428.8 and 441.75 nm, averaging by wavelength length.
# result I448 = 1.5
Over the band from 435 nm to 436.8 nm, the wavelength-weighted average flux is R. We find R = 8.01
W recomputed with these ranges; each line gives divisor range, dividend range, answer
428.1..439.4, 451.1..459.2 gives 1.50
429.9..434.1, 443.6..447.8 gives 1.41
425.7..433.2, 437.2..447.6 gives 1.35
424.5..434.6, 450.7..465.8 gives 1.70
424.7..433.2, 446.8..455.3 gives 1.66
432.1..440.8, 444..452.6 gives 1.29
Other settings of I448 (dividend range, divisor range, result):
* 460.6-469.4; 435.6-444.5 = 1.41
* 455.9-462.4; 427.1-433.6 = 1.77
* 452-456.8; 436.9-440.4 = 1.38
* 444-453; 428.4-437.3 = 1.40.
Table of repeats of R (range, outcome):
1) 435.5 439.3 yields 7.58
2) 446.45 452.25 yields 9.57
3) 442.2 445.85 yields 8.43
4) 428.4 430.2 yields 5.86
